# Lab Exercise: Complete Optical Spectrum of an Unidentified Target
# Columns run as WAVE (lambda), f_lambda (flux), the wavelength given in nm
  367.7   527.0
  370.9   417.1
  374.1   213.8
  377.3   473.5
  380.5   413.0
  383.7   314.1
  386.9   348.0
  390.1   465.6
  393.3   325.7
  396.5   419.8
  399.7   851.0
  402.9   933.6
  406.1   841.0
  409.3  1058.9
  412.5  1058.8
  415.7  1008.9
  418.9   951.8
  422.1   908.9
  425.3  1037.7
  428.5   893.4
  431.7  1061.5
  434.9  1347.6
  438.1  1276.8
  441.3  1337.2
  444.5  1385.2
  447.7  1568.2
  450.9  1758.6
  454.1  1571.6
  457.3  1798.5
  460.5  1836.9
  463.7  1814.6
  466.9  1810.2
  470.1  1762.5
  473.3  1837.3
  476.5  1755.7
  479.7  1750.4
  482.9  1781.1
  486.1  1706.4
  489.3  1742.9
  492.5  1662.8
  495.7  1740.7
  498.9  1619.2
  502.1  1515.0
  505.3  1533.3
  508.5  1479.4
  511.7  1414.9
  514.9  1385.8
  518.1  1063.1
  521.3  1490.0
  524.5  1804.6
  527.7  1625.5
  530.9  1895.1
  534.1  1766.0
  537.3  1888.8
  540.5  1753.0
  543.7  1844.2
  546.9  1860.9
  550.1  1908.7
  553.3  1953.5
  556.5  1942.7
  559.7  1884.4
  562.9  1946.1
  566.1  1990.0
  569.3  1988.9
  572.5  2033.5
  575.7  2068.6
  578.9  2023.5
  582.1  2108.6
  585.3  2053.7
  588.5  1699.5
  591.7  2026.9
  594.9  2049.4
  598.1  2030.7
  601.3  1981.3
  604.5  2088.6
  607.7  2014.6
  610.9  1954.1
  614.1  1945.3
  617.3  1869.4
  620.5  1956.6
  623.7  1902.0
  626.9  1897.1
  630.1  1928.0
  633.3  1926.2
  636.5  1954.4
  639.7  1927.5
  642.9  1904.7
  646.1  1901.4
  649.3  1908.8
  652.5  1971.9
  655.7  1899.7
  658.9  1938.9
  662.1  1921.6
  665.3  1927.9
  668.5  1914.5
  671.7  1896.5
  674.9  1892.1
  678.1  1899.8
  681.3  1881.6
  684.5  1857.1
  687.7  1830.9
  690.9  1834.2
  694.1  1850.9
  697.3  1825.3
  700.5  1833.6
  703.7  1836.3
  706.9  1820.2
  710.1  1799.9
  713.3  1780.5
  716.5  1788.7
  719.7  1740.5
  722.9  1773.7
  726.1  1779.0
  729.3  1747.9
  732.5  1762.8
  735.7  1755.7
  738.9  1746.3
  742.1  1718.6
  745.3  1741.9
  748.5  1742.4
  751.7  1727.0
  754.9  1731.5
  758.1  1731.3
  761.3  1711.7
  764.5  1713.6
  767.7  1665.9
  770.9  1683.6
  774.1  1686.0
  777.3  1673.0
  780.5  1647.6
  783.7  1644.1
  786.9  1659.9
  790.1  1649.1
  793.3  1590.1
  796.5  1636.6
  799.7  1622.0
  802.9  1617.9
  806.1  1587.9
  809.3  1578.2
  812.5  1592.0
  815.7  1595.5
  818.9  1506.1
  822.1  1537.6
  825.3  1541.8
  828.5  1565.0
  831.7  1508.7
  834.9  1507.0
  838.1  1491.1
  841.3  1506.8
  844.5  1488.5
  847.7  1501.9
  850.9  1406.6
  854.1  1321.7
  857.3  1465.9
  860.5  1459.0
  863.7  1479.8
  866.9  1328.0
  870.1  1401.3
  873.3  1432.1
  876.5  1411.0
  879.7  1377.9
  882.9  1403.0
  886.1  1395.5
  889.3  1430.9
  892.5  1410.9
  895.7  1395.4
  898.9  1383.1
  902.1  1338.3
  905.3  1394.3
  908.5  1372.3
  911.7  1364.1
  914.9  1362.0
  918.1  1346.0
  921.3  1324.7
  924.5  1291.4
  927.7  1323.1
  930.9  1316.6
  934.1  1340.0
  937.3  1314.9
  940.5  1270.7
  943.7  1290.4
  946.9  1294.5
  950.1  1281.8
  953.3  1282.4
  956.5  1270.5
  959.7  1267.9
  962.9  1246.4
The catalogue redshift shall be 0.00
